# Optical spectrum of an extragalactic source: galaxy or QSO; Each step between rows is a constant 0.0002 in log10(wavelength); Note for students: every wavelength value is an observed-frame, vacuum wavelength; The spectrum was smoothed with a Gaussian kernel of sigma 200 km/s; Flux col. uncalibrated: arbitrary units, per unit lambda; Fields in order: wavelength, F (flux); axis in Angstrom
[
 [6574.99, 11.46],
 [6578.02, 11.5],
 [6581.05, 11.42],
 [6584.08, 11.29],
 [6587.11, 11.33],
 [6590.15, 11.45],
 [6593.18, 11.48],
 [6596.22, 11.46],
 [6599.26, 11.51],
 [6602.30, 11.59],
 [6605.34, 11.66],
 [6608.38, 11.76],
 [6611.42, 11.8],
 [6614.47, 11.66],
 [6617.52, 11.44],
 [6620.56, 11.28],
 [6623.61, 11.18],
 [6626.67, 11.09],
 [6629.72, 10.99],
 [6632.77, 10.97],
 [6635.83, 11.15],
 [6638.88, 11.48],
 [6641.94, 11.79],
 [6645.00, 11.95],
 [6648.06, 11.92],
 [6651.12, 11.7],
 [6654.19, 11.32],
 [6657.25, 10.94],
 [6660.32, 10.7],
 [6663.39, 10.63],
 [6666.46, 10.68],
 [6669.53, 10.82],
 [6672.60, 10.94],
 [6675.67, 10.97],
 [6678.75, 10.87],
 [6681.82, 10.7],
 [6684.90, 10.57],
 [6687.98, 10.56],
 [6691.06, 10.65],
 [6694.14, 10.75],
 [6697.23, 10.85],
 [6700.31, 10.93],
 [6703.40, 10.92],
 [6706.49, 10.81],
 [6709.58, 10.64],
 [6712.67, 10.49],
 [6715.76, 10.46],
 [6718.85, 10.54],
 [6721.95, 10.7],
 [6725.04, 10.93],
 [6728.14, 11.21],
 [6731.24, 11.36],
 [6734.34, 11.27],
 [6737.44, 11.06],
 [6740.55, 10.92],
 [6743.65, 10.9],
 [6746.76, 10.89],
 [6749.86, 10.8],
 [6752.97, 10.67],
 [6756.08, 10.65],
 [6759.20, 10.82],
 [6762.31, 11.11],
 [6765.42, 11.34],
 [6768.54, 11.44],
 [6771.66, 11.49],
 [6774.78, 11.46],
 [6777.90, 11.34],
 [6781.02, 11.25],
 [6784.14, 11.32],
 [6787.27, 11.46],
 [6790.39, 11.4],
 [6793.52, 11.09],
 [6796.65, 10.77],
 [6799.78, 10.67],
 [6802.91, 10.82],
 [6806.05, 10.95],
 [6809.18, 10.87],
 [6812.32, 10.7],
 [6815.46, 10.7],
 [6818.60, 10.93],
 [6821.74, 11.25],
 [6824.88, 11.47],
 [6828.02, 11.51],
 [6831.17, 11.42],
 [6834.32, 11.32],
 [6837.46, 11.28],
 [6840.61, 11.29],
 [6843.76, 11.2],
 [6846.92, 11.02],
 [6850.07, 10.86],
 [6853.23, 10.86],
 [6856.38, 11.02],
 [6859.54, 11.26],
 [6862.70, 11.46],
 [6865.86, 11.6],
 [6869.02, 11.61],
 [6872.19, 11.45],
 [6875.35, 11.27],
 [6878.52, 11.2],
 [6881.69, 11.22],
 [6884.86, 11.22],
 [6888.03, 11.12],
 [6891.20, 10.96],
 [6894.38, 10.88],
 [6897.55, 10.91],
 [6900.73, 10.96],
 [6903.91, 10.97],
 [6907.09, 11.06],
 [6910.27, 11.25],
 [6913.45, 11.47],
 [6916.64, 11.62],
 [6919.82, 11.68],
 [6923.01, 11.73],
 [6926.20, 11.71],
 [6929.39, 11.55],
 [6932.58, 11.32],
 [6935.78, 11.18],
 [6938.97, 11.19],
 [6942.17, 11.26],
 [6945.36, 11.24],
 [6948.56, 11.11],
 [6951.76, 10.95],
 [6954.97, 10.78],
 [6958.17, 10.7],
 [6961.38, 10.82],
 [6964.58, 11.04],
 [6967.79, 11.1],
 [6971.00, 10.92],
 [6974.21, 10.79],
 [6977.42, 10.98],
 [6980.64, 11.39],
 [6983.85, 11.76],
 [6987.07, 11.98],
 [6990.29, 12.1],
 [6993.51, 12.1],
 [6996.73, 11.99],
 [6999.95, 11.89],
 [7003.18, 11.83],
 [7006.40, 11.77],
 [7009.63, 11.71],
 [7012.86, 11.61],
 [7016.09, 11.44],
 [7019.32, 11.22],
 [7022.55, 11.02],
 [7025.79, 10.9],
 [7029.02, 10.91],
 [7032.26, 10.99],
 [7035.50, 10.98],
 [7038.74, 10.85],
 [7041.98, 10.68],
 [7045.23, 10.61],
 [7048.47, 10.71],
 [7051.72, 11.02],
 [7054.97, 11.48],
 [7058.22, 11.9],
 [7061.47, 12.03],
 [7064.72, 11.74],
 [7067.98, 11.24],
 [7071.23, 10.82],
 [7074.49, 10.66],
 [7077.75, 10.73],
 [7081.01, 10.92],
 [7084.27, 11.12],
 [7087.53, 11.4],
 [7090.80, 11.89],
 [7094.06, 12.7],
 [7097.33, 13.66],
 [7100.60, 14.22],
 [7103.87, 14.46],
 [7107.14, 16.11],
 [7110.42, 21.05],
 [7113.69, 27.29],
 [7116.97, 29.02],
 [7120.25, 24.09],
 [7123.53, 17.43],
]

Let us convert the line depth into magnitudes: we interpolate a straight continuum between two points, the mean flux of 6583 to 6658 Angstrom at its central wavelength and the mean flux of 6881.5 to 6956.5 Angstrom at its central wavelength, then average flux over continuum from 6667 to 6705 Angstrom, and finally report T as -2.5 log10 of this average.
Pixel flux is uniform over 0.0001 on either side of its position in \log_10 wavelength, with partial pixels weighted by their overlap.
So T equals 0.06 mag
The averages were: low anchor 11.5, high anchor 11.2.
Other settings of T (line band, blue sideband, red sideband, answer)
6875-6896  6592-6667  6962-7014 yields 0.04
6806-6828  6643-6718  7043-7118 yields 0.08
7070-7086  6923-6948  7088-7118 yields 0.45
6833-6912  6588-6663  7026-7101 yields 0.02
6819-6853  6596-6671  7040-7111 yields 0.05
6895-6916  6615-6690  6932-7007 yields 0.02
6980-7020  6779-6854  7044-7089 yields -0.06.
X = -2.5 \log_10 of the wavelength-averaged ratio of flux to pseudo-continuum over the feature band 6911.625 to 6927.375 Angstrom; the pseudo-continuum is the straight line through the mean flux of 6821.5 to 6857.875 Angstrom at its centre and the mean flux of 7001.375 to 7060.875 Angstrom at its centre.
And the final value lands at -0.040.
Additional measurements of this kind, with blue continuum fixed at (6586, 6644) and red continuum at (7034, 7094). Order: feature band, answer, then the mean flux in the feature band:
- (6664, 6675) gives 0.057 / 10.8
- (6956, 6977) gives 0.034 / 10.9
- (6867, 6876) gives -0.017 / 11.5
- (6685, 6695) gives 0.074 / 10.6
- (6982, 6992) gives -0.066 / 11.9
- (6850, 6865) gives 0.016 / 11.1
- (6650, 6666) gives 0.038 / 11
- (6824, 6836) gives -0.011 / 11.4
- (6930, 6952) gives 0.005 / 11.2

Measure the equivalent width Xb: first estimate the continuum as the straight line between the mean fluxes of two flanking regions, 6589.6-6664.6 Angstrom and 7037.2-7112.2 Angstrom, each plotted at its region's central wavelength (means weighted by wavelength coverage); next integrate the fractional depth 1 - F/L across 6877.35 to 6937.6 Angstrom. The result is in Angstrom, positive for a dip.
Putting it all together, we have 3.5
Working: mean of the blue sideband 11.4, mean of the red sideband 12.3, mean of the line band 11.3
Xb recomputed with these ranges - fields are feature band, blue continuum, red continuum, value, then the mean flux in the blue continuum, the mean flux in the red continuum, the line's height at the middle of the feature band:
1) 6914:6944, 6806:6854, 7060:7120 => 2.45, 11.1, 14.7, 12.5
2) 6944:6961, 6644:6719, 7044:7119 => 2.58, 10.9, 13.9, 12.9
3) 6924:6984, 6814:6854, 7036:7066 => 0.29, 11.2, 11.2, 11.2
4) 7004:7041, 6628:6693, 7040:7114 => 3.78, 11.1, 12.7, 12.5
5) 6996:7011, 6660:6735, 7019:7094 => -0.99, 10.8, 11.2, 11.1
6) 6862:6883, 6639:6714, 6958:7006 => -0.22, 11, 11.5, 11.3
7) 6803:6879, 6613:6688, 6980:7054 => 0.53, 11.1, 11.4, 11.3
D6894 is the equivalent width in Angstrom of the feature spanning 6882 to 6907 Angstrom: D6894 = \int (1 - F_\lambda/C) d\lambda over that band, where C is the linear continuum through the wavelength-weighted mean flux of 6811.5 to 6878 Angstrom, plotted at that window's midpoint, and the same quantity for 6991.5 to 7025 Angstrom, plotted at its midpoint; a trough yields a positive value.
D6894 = 0.7 Angstrom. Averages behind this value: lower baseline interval 11.2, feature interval 11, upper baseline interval 11.6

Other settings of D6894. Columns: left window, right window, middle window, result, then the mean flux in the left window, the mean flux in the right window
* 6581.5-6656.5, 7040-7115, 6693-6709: 1.2 Angstrom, 11.5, 12.9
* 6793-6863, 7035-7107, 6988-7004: -0.6 Angstrom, 11.1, 11.7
